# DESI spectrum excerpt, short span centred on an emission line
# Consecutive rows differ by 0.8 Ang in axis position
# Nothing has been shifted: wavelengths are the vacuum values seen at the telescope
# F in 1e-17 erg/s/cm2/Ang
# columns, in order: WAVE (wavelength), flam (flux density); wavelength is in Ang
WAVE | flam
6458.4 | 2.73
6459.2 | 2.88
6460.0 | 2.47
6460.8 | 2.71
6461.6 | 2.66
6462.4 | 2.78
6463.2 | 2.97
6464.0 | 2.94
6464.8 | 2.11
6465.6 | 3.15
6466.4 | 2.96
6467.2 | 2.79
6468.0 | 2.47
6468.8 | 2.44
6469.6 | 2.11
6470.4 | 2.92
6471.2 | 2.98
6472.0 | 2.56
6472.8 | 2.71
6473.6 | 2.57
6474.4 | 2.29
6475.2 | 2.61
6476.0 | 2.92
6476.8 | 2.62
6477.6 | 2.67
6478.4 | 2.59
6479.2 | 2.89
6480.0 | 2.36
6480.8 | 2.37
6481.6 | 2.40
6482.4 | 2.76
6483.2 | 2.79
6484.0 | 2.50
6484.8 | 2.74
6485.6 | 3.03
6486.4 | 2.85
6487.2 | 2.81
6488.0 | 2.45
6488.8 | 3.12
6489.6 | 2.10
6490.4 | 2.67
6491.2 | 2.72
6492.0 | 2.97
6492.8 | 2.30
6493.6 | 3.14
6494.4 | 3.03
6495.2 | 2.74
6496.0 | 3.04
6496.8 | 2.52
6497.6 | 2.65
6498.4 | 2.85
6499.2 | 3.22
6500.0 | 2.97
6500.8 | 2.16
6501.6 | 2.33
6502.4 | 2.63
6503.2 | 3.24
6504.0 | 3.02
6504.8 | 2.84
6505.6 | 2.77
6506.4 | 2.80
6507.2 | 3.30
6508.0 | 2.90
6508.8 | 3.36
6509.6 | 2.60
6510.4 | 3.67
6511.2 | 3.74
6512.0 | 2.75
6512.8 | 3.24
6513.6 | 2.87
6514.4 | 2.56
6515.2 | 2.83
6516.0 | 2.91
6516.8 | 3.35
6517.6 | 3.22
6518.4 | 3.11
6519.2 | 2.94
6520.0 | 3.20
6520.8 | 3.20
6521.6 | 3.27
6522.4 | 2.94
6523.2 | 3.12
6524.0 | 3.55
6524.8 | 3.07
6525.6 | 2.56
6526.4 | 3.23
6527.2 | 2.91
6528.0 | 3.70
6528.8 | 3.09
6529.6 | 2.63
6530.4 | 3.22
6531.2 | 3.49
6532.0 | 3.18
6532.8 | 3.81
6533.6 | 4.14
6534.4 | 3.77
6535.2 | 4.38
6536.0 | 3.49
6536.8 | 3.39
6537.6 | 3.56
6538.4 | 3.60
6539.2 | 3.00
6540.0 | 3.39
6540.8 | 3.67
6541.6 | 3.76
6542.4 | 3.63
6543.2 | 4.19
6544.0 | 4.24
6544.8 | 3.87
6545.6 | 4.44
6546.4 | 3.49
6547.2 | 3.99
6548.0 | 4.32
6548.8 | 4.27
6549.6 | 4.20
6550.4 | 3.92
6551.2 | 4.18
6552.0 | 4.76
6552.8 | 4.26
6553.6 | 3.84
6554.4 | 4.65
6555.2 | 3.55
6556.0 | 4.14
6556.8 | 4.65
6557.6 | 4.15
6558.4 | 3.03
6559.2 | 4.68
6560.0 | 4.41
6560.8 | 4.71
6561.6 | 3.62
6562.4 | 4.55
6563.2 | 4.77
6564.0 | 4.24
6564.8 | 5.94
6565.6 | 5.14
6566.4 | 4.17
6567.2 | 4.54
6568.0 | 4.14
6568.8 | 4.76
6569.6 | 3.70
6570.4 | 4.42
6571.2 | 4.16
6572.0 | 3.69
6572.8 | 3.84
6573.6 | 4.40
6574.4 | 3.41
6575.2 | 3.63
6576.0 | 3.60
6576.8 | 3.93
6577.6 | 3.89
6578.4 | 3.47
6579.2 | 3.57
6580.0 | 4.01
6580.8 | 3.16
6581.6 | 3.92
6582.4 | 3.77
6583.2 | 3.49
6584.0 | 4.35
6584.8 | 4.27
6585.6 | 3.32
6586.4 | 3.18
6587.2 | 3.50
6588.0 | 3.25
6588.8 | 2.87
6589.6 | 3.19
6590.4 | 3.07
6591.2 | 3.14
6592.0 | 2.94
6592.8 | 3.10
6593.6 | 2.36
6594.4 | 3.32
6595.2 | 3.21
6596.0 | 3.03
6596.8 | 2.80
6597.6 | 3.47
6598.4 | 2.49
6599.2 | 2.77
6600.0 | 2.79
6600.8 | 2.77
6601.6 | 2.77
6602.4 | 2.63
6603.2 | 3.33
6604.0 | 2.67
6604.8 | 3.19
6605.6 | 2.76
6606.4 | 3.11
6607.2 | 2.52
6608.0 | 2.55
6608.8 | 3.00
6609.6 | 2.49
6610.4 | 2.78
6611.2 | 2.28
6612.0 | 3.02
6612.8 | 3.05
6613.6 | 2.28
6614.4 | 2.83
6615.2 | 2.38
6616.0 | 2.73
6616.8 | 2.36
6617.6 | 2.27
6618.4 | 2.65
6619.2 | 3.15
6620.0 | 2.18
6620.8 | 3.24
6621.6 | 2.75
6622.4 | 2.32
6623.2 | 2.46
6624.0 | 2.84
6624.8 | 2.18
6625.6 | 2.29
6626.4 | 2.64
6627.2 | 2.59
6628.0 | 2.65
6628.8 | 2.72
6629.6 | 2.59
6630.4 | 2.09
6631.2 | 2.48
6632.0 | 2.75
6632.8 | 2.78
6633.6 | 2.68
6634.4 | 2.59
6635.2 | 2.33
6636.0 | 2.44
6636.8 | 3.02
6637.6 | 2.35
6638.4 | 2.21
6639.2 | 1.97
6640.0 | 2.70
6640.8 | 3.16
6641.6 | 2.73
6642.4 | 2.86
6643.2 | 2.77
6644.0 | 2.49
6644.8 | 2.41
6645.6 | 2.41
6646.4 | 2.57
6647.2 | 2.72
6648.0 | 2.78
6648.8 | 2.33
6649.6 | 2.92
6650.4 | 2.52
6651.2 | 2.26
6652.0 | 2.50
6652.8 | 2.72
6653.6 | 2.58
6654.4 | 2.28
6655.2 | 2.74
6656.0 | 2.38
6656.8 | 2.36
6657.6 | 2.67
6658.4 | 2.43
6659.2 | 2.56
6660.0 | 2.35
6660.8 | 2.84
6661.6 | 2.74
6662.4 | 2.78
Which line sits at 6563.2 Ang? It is Mg II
